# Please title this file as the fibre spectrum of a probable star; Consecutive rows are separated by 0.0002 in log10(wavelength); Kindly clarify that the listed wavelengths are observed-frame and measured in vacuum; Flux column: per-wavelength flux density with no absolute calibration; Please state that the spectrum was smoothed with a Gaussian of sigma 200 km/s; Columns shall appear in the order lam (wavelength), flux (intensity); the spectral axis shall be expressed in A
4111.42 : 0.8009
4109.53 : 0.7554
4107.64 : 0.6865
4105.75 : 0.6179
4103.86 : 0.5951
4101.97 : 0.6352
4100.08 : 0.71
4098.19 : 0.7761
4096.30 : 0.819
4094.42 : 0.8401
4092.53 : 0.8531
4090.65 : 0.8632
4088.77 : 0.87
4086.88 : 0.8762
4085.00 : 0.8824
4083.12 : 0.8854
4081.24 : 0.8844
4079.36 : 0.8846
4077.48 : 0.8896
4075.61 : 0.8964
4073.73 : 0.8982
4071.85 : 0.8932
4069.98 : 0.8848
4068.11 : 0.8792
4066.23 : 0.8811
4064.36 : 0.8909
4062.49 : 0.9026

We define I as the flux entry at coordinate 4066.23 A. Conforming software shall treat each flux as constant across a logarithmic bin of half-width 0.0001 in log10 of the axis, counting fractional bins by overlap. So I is 0.8811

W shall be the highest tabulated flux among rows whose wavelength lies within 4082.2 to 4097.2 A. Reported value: 0.8854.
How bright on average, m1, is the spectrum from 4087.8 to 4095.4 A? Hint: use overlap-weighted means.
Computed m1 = 0.857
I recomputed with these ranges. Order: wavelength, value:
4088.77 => 0.87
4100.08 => 0.71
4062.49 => 0.9026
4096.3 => 0.819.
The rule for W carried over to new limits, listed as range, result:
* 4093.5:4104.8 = 0.8401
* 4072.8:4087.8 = 0.8982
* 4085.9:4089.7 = 0.8762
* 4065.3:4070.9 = 0.8848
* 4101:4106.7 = 0.6352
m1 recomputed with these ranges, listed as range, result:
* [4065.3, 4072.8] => 0.884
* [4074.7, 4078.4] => 0.895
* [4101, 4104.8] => 0.615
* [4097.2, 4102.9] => 0.707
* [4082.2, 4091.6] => 0.876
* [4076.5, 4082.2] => 0.887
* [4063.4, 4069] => 0.883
